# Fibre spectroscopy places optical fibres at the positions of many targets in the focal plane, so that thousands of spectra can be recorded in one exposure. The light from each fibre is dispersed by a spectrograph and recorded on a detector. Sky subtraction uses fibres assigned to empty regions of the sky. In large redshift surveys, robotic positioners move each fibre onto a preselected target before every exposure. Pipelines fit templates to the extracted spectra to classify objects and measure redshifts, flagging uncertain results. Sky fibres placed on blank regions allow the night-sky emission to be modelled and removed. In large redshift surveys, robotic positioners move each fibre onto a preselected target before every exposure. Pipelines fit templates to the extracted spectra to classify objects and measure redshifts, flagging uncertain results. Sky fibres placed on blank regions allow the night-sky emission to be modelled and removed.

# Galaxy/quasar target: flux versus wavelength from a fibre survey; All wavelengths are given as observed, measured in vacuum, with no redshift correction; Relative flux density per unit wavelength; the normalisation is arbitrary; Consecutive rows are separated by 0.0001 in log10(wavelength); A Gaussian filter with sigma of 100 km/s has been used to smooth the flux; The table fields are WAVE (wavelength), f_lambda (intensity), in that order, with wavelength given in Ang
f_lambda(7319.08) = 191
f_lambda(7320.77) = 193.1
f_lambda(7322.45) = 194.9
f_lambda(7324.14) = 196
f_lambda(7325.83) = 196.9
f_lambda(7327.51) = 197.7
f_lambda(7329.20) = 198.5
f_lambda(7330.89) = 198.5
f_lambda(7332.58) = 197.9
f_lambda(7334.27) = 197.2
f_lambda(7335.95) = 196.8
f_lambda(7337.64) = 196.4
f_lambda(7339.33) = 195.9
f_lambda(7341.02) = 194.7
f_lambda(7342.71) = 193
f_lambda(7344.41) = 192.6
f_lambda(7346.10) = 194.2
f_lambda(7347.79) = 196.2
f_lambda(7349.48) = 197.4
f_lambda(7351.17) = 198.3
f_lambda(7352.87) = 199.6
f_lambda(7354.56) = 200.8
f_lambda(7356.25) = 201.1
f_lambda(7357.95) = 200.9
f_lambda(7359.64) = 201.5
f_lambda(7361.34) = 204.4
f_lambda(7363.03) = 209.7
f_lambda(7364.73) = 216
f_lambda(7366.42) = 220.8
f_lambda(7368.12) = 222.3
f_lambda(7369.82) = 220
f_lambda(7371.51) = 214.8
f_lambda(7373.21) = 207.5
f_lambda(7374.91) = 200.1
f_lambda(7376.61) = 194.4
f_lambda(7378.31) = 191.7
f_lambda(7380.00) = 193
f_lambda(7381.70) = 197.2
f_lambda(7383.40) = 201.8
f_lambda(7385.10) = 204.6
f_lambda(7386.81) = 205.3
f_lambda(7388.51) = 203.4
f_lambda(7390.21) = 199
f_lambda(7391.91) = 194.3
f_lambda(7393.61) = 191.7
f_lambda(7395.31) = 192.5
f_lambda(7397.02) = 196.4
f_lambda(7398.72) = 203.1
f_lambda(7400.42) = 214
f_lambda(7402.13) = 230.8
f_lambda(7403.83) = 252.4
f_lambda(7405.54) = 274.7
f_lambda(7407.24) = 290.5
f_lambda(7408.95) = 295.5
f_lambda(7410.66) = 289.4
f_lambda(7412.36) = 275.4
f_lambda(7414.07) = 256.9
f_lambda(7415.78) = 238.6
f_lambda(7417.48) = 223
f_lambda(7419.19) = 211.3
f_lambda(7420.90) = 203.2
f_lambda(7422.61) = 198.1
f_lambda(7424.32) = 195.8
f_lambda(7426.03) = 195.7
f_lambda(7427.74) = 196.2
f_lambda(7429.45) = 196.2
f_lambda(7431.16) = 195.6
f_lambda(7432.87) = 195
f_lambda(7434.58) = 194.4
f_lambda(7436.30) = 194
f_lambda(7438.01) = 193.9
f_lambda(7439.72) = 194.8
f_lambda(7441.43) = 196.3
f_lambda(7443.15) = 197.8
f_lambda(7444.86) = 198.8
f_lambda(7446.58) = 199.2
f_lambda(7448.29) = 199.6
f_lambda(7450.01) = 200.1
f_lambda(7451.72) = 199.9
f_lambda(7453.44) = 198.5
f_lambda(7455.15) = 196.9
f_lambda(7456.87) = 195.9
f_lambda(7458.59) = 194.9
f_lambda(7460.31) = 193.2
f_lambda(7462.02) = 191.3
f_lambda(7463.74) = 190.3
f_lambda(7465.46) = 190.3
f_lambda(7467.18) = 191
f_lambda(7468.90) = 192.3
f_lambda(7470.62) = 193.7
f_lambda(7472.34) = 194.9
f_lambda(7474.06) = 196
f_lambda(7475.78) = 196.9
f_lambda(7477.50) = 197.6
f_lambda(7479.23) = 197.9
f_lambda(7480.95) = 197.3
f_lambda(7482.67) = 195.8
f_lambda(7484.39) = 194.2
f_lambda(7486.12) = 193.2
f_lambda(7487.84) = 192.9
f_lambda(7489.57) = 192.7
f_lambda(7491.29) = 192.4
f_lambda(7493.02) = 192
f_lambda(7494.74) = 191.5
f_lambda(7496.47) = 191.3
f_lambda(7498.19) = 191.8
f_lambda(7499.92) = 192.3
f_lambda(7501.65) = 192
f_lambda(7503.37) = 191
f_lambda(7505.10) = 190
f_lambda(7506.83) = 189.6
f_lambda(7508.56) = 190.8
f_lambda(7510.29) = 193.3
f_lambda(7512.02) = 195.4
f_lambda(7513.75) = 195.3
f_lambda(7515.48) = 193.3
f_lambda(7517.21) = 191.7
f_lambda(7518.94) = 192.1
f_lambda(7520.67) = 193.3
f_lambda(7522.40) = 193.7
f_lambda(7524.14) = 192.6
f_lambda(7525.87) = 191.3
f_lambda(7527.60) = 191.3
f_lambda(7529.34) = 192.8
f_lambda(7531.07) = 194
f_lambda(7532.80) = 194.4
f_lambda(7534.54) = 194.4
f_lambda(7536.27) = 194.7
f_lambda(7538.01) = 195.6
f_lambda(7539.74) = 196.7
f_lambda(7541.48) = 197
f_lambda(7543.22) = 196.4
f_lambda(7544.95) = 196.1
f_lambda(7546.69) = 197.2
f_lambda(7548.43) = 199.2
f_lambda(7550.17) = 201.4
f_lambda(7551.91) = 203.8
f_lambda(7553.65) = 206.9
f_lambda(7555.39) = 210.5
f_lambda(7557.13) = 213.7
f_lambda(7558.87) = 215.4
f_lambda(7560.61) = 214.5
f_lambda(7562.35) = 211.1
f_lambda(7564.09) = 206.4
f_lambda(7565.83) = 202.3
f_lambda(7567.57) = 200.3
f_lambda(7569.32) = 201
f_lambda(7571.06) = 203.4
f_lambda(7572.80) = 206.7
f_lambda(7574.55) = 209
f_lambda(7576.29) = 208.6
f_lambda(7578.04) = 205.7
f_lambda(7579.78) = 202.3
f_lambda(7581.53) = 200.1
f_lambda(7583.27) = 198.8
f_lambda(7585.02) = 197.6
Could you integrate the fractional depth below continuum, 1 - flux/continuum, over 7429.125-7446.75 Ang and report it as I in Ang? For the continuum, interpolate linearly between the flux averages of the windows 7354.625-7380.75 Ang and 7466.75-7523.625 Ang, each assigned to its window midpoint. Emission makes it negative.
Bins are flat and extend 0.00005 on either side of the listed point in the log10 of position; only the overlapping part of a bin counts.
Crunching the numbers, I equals 0.3 Ang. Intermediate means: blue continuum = 206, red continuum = 193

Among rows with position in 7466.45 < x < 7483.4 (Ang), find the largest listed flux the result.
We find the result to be 197.9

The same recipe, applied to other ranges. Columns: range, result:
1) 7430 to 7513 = 200.1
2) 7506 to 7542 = 197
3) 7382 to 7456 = 295.5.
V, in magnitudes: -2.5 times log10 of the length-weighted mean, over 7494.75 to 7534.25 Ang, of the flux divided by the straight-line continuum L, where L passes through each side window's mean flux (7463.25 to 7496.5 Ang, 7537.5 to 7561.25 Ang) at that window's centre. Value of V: 0.03 mag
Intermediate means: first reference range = 194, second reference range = 203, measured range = 192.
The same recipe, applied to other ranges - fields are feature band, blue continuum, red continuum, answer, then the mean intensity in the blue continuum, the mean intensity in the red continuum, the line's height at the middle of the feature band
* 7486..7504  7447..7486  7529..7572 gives 0.030 mag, 195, 202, 198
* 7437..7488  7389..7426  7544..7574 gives 0.129 mag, 229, 205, 220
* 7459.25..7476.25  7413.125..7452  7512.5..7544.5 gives 0.039 mag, 203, 194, 200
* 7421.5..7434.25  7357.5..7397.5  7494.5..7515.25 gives 0.015 mag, 204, 192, 199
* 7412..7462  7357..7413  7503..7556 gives 0.034 mag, 218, 195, 210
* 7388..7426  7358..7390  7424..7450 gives -0.139 mag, 206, 196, 201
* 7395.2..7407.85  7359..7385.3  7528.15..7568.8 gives -0.136 mag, 206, 201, 206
